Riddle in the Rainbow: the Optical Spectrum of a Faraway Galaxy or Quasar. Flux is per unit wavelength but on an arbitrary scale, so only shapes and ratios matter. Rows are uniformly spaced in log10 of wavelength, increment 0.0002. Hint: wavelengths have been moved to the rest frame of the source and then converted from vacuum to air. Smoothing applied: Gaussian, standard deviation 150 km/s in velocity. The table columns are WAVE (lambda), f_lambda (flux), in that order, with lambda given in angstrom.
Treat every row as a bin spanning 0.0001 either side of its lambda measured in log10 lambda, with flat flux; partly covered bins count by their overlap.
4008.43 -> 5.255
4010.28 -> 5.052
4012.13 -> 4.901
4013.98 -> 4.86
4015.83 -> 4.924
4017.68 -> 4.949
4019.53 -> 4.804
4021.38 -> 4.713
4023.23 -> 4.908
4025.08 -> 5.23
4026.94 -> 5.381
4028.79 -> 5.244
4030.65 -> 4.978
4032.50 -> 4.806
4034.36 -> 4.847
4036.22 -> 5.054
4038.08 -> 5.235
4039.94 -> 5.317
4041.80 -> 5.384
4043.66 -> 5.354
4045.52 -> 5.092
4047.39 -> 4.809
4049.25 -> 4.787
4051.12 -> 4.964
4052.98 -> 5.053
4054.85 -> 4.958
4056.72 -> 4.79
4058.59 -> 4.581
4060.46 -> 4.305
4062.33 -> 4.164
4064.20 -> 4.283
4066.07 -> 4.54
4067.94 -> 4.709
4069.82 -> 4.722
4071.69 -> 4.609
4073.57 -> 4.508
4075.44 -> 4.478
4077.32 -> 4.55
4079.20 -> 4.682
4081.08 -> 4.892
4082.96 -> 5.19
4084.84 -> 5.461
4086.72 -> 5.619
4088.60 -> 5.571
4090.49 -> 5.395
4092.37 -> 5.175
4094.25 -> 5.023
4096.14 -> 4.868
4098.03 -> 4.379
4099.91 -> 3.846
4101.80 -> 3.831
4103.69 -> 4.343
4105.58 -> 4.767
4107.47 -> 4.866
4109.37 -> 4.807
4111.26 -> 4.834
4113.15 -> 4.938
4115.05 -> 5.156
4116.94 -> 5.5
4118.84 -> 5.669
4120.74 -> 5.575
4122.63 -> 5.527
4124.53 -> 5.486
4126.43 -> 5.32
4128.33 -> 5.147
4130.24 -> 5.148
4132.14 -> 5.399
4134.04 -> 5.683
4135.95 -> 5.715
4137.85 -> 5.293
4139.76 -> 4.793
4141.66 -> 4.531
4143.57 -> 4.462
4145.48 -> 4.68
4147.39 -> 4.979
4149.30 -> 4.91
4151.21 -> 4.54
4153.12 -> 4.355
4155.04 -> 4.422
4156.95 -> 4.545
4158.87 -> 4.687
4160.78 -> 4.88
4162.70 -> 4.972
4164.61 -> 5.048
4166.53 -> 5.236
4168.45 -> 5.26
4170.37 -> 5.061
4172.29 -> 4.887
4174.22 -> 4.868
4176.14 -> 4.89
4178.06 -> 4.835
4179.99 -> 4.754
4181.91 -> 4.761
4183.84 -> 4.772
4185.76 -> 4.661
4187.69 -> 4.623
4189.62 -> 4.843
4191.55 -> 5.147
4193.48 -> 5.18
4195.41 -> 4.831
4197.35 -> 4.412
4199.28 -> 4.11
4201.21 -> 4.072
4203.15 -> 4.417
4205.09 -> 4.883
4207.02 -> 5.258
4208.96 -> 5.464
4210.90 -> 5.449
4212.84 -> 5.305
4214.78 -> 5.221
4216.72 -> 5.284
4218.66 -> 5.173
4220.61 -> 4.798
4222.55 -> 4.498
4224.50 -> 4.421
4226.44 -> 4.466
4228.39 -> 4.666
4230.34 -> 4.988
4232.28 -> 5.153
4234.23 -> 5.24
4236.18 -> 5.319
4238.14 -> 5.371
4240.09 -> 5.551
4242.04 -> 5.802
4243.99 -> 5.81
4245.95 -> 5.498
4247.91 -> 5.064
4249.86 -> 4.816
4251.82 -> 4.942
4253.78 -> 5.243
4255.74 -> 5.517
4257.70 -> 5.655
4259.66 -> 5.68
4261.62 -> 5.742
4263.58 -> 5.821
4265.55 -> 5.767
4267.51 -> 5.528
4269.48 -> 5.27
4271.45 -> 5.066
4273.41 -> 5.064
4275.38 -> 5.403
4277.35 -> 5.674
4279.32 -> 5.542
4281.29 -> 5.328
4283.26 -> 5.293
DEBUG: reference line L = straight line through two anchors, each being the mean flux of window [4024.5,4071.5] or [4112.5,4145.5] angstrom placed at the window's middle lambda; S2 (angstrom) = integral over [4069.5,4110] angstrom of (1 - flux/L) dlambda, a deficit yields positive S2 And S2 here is 2.2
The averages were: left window 4.9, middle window 4.8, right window 5.24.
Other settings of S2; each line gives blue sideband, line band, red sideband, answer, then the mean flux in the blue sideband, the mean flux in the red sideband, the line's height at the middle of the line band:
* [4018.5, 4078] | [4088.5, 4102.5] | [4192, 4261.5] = 0.52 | 4.85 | 5.08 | 4.91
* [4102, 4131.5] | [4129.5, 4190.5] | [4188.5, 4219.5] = 1.64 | 5.11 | 4.94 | 5.02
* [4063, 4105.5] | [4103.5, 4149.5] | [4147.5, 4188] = -3.19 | 4.76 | 4.82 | 4.79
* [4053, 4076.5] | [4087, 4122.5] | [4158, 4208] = -2.20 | 4.57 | 4.82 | 4.66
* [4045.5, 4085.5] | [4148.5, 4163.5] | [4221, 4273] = 0.99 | 4.72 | 5.26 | 4.99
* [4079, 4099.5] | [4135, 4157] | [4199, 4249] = 1.32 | 5.1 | 5.06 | 5.08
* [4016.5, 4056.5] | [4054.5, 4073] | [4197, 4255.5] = 1.78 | 5.04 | 5.04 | 5.04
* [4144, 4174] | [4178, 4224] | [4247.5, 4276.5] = 1.74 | 4.82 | 5.38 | 5.05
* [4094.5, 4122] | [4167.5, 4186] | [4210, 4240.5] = 0.27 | 4.83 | 5.05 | 4.96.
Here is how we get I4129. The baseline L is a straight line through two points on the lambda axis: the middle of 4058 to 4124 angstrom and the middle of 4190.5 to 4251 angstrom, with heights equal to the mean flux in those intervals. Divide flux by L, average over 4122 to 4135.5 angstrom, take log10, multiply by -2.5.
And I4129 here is -0.10 mag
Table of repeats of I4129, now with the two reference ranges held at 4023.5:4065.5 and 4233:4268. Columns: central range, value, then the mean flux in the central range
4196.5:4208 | 0.18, 4.53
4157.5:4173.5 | 0.05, 4.99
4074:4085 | 0.05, 4.82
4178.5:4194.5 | 0.10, 4.84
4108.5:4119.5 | -0.01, 5.14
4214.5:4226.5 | 0.11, 4.84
